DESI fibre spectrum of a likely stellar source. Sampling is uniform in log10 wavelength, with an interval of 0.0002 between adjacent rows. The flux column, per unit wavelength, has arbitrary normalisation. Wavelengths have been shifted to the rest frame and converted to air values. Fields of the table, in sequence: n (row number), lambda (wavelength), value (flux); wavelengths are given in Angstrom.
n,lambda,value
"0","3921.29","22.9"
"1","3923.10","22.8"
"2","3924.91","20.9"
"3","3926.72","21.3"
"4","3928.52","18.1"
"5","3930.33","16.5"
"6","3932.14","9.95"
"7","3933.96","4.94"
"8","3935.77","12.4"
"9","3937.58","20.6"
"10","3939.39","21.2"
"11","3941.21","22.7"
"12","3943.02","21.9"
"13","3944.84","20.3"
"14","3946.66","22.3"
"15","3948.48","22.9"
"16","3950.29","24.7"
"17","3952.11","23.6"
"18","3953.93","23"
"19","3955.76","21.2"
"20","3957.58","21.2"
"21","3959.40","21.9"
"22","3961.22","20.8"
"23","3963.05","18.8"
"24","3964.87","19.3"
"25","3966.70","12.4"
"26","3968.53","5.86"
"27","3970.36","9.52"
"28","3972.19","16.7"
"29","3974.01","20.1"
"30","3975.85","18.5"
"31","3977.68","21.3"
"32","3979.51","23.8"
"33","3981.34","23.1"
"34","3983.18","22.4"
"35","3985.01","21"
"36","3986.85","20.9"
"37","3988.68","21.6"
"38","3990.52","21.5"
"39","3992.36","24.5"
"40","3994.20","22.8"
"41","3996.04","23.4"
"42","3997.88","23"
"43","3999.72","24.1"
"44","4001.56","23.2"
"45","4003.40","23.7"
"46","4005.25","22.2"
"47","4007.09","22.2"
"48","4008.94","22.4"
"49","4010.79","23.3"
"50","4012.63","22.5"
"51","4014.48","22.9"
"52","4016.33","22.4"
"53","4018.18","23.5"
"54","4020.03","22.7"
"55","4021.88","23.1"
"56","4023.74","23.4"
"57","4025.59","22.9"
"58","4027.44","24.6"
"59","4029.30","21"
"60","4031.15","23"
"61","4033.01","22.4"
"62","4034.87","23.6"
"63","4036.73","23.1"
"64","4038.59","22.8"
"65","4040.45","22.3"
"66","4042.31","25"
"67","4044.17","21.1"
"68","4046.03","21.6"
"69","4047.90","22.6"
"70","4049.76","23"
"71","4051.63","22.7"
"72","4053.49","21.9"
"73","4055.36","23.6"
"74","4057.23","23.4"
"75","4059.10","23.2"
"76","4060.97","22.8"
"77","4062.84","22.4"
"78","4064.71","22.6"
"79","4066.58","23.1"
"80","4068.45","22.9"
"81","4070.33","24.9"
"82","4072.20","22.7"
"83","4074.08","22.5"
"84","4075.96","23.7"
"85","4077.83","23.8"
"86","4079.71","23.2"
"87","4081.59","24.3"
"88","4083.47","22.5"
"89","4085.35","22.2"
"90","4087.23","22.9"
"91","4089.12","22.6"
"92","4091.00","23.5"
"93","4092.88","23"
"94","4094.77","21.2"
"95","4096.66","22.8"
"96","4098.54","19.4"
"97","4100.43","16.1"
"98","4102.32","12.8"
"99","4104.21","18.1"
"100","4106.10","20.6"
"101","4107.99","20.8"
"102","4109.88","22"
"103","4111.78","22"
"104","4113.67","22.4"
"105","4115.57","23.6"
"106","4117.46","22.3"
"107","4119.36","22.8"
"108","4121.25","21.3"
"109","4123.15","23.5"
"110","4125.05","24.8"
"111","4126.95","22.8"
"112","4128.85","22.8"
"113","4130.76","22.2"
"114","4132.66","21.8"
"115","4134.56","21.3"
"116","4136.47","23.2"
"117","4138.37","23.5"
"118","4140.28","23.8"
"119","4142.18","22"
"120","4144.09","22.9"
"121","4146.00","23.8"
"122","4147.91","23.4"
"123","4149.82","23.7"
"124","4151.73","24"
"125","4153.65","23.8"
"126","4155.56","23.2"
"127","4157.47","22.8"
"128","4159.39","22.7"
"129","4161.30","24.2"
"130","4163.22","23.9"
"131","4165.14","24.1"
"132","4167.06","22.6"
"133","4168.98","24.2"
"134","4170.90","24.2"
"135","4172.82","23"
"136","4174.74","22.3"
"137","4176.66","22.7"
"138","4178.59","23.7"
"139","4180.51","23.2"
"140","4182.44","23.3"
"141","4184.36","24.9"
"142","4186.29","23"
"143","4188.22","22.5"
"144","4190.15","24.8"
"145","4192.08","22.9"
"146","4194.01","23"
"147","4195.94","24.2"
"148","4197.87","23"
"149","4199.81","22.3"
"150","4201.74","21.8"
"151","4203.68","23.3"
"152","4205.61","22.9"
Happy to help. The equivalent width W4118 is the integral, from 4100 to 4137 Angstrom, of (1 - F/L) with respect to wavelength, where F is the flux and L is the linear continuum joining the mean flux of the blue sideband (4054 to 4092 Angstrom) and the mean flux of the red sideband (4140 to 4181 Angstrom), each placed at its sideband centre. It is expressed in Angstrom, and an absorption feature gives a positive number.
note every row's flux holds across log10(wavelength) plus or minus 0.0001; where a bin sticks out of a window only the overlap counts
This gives 2.9 Angstrom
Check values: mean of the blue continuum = 23.1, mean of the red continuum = 23.4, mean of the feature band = 21.4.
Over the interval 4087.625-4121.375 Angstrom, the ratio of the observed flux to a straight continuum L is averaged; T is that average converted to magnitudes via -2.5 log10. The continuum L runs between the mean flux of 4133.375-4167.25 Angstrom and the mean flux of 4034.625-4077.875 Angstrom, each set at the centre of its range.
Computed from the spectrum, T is 0.11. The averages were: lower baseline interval 22.9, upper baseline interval 23.3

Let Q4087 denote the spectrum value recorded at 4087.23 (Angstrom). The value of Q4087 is 22.9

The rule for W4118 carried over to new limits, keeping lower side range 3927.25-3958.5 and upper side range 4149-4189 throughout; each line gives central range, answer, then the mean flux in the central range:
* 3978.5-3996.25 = -2.1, 22.5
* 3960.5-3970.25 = 2.4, 14.8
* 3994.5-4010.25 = -2.0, 23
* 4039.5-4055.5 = -1.0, 22.6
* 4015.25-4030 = -1.6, 23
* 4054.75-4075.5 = -1.5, 23.1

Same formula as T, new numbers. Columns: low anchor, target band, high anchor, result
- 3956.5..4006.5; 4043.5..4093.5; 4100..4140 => -0.09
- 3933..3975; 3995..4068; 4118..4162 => -0.12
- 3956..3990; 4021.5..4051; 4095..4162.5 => -0.13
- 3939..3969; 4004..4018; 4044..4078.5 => -0.04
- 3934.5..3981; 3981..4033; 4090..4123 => -0.14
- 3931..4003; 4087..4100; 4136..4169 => 0.02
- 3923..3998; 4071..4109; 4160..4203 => 0.02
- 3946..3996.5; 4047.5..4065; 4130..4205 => -0.06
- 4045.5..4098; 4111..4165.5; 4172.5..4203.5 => 0.00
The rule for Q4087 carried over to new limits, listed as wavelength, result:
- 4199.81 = 22.3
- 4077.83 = 23.8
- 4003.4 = 23.7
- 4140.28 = 23.8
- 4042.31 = 25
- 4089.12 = 22.6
